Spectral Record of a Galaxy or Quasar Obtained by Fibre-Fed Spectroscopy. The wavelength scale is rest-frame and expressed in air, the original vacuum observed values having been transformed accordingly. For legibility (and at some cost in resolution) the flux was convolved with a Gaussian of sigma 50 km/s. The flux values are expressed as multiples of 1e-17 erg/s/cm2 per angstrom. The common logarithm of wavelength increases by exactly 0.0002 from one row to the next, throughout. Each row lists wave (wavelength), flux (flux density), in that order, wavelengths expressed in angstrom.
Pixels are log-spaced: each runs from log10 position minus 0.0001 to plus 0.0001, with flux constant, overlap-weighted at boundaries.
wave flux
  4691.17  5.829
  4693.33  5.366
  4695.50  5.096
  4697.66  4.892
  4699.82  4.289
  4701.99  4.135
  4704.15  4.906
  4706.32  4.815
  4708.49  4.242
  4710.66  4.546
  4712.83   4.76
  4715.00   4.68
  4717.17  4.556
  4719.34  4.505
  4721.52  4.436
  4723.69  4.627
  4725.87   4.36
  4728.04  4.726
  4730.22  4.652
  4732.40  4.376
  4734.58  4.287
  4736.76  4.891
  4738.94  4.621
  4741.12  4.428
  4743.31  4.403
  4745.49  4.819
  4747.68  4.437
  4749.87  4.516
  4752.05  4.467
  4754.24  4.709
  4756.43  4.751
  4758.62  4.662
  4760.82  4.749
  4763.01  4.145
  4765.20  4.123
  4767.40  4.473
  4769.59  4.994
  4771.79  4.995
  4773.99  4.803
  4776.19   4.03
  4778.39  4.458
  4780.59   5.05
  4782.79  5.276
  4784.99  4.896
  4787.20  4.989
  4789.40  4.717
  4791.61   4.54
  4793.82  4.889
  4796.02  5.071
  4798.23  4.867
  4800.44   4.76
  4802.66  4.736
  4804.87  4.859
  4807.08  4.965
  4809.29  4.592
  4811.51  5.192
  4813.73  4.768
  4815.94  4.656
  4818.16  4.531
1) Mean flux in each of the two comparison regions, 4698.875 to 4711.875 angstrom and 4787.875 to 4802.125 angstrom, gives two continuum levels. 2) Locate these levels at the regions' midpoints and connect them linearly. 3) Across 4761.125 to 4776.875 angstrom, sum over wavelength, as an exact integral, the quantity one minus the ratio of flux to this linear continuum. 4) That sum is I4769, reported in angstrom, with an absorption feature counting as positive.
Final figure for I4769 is 0.6 angstrom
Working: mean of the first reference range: 4.49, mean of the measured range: 4.53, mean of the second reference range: 4.81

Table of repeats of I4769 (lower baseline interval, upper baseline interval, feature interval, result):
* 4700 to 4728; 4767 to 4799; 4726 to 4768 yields 1.23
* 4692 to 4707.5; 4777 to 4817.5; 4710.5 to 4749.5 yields 2.02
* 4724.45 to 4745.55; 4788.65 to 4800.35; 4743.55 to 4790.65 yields 0.27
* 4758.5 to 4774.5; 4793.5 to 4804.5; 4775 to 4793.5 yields -0.01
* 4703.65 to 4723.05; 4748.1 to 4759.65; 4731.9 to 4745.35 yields 0.22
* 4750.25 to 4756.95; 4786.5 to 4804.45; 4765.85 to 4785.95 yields -0.13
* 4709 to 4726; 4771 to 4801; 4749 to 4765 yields 0.53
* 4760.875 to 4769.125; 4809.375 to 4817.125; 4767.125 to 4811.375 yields -2.05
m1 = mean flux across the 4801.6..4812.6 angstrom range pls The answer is 4.87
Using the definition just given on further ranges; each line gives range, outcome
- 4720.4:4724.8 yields 4.53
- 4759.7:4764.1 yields 4.44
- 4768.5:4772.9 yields 4.99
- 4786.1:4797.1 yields 4.84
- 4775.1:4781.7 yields 4.52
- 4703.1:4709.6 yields 4.65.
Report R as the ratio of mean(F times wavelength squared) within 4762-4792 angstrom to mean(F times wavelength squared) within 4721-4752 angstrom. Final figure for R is 1.05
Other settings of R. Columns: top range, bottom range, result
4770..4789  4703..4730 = 1.08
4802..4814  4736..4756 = 1.09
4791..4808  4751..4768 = 1.09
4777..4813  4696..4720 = 1.10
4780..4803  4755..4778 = 1.08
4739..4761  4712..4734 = 1.02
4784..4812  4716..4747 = 1.09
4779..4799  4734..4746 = 1.10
